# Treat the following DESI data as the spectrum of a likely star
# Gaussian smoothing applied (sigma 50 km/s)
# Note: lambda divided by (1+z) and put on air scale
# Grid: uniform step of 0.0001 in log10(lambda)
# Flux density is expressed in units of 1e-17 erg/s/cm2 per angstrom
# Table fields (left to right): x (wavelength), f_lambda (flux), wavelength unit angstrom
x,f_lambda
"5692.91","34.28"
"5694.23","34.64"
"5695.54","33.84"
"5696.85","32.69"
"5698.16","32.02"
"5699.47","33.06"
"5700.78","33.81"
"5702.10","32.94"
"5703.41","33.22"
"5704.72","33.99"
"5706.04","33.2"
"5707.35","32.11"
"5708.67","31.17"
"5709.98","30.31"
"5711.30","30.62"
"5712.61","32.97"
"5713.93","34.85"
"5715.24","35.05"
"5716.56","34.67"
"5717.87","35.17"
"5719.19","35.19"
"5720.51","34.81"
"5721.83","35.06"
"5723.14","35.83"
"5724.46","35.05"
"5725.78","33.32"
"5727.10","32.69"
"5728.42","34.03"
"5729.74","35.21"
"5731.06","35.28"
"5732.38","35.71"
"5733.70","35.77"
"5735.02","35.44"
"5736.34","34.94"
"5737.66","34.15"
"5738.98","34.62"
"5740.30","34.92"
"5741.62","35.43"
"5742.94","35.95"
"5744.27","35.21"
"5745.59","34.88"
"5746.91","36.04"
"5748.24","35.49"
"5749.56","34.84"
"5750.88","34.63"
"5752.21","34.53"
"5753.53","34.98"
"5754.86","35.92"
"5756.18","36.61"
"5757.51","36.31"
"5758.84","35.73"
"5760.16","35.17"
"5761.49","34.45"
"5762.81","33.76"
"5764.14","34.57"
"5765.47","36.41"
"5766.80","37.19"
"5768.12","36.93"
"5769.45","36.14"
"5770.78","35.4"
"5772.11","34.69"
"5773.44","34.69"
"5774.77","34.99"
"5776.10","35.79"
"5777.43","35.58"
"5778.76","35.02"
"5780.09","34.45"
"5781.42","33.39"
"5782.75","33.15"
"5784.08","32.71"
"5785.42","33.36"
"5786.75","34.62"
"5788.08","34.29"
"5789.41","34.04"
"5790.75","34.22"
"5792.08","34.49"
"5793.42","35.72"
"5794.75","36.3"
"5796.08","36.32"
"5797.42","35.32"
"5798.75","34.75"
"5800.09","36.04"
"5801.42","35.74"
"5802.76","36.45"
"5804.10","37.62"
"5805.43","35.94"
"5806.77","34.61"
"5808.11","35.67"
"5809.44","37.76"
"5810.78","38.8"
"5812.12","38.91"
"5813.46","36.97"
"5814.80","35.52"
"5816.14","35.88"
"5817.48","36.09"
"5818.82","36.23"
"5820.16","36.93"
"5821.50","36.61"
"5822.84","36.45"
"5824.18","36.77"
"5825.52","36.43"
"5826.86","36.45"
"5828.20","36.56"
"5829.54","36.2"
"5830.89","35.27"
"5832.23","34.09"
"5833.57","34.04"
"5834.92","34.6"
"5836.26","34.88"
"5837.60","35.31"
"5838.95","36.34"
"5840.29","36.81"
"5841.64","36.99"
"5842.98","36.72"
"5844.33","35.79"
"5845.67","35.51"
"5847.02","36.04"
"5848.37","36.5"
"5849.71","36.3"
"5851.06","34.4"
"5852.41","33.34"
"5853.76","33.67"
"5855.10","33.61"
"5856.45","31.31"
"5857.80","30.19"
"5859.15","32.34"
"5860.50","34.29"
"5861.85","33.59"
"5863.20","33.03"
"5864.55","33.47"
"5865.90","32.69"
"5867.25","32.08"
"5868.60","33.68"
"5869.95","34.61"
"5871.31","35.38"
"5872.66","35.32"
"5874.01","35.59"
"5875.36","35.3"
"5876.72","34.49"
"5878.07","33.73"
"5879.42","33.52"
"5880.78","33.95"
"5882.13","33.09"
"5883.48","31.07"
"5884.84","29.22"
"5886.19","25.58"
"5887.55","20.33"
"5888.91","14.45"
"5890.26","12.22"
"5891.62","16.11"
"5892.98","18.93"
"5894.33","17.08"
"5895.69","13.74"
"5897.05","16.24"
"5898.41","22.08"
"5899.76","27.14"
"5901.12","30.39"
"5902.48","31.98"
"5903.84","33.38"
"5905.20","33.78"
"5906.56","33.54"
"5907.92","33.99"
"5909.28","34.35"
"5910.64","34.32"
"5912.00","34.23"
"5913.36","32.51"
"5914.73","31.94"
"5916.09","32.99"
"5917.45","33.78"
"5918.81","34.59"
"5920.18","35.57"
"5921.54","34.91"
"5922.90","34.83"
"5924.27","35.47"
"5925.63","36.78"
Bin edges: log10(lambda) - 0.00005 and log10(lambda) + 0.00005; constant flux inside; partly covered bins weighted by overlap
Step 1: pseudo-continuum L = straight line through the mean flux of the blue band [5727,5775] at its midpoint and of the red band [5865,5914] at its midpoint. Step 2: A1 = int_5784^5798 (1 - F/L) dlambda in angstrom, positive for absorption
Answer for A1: -0.6 angstrom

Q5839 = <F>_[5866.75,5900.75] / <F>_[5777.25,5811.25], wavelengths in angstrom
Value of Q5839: 0.8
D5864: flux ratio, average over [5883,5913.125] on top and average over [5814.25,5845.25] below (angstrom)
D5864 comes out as 0.72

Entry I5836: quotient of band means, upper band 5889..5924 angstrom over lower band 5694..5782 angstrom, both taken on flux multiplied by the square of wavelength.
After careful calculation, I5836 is 0.87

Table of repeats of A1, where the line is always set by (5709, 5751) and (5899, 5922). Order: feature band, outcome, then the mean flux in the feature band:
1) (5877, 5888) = 1.0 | 30.4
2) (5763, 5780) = -0.6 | 35.5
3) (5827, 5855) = -1.5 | 35.5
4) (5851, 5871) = 0.2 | 33.1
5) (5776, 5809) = -0.9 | 35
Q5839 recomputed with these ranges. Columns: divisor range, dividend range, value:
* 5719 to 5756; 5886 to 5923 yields 0.79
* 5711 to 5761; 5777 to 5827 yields 1.02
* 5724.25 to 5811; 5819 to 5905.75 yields 0.90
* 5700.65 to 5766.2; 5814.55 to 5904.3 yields 0.92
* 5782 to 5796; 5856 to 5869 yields 0.95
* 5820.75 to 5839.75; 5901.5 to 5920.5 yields 0.94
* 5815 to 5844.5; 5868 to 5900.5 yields 0.74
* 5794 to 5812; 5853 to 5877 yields 0.92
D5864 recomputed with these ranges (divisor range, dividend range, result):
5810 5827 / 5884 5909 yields 0.66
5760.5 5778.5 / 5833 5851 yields 1.01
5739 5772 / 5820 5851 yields 1.01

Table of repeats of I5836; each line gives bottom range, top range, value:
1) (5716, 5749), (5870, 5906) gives 0.82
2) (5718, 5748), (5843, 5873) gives 1.01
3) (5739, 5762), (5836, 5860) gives 1.02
